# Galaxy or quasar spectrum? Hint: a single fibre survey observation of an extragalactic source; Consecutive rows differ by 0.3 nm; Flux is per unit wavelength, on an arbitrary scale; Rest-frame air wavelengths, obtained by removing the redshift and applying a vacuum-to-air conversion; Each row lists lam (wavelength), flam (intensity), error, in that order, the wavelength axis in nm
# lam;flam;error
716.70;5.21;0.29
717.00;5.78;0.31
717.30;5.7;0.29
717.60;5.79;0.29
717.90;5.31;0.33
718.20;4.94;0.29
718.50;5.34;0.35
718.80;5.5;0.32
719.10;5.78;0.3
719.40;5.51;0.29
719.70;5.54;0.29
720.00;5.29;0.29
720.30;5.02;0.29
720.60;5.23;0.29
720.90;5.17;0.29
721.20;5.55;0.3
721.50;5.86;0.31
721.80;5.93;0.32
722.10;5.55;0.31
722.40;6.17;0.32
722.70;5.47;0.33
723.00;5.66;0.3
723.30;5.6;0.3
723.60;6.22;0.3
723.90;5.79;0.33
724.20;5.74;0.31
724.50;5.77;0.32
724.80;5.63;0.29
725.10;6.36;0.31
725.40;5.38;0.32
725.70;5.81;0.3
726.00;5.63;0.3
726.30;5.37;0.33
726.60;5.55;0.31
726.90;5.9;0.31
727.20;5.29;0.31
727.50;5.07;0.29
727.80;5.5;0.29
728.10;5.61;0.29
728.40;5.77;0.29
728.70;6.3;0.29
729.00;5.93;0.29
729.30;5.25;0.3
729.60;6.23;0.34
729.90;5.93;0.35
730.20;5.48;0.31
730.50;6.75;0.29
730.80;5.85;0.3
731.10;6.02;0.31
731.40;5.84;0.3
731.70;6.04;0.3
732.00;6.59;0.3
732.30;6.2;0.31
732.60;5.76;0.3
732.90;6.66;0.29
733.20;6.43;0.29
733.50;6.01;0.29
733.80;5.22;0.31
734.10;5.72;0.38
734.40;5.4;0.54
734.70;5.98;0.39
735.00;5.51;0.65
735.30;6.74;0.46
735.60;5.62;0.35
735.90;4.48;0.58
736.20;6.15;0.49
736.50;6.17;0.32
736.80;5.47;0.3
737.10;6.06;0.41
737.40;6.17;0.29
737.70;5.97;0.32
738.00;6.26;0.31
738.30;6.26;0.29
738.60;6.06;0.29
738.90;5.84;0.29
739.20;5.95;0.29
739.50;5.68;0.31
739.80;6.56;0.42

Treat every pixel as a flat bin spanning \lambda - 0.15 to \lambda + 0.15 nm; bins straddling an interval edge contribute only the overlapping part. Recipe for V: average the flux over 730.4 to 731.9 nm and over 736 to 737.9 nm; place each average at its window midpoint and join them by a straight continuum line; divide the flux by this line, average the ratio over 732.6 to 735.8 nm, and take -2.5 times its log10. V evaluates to 0.02 mag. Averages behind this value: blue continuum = 6.09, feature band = 5.9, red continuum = 5.97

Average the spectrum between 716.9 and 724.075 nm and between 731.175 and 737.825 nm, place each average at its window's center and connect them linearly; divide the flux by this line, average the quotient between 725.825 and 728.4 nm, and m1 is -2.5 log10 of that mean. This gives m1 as 0.04 mag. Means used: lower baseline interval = 5.57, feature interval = 5.51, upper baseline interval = 5.92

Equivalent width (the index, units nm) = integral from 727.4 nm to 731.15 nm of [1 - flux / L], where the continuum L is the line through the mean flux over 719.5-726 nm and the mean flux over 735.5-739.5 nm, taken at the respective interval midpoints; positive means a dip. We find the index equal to -0.05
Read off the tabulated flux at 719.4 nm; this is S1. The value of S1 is 5.51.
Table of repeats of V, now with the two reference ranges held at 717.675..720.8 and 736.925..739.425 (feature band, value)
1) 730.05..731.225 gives -0.05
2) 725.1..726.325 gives -0.01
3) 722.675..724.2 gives -0.05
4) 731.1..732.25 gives -0.06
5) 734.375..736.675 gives 0.03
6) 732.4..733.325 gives -0.07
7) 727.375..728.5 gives 0.04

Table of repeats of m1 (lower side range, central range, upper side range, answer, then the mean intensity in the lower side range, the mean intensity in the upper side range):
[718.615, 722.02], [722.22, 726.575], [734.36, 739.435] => -0.03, 5.49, 5.89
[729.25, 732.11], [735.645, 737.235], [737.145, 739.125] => 0.08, 6.02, 6.09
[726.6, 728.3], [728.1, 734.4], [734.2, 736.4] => -0.07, 5.49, 5.71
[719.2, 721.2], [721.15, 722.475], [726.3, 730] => -0.08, 5.32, 5.68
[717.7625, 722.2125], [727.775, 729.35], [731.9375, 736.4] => -0.01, 5.43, 5.89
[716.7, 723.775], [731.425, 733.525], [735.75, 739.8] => -0.08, 5.55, 5.91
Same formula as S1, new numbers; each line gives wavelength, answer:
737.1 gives 6.06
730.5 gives 6.75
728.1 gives 5.61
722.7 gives 5.47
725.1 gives 6.36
